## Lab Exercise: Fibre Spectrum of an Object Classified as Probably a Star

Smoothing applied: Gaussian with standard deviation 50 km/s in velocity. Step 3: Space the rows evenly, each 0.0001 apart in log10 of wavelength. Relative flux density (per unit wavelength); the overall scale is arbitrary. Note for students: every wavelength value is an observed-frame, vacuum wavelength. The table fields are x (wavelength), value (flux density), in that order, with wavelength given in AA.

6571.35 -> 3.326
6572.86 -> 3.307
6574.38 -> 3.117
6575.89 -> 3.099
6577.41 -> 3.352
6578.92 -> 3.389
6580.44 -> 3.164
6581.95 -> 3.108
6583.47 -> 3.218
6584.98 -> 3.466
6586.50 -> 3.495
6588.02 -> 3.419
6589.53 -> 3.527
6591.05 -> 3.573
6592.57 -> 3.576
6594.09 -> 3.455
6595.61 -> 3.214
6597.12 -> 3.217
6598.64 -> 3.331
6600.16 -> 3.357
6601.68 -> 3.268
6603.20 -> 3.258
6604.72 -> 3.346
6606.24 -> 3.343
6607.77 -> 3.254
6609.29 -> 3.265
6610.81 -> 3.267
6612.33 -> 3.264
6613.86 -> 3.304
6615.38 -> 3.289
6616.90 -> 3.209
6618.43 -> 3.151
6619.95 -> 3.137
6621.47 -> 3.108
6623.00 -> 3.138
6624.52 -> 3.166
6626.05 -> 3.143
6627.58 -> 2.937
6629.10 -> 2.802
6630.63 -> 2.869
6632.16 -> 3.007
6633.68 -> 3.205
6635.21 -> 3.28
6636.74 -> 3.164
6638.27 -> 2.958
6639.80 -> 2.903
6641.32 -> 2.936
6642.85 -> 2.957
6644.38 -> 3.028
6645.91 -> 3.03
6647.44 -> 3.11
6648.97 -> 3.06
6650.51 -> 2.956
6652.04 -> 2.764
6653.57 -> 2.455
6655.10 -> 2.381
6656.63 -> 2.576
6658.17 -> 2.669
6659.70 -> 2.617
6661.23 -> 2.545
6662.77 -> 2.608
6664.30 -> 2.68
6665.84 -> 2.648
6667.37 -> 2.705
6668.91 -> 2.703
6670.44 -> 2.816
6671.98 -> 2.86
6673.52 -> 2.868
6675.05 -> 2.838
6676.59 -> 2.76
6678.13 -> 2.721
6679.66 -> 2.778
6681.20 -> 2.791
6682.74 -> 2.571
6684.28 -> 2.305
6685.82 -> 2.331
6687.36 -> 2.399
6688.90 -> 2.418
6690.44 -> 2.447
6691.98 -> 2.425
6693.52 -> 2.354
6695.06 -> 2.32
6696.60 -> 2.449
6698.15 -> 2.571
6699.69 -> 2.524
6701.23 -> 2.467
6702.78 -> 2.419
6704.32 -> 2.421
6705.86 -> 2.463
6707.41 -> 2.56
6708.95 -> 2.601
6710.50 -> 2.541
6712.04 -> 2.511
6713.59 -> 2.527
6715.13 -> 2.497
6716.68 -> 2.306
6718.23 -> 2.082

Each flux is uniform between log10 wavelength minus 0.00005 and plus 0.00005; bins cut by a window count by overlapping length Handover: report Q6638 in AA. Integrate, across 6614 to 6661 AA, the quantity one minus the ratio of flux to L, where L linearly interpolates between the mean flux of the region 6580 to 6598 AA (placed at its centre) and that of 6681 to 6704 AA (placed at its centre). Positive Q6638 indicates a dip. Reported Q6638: -0.4 AA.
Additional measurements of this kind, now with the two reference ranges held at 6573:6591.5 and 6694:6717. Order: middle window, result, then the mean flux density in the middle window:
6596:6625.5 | -1.1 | 3.25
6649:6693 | 1.3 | 2.64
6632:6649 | -0.8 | 3.06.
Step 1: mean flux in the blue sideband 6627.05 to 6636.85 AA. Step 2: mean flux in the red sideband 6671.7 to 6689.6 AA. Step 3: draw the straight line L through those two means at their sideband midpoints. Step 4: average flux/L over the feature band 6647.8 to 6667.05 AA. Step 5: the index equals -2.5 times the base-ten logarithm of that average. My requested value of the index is 0.06 mag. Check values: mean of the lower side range 3.03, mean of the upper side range 2.63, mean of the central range 2.67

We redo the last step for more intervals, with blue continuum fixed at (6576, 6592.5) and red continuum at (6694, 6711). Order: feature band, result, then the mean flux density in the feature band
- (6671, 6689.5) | 0.004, 2.64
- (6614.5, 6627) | -0.025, 3.17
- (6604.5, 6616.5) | -0.039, 3.29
